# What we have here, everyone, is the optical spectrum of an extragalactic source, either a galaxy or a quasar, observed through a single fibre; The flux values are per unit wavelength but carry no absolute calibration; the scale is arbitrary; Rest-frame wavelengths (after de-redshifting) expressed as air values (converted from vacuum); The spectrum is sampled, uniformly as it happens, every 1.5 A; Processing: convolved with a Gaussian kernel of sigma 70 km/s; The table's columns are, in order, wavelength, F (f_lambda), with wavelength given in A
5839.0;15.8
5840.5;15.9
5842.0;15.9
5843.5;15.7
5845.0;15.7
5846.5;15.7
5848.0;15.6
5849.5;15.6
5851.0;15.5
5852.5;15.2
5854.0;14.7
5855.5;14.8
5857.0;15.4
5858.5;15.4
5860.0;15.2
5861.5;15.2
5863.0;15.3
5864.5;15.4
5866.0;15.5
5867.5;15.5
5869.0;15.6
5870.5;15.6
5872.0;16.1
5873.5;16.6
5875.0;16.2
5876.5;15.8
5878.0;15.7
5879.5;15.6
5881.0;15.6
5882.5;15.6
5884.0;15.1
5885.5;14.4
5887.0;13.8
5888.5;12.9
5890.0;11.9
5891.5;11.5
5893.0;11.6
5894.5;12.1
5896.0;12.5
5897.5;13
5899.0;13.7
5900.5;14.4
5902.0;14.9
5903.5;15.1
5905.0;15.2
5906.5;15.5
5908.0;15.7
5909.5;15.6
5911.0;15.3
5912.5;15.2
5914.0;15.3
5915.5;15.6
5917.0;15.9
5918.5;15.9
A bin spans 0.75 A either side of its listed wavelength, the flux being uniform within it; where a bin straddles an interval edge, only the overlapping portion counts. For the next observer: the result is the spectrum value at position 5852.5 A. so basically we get 15.2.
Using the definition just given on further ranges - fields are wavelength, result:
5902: 14.9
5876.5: 15.8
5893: 11.6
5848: 15.6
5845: 15.7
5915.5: 15.6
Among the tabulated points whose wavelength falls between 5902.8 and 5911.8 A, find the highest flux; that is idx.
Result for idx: 15.7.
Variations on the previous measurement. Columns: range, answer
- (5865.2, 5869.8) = 15.6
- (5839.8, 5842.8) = 15.9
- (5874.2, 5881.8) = 16.2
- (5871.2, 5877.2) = 16.6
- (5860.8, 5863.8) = 15.3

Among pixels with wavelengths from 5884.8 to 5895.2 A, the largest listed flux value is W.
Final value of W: 14.4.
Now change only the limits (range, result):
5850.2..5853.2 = 15.5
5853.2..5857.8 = 15.4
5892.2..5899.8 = 13.7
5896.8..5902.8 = 14.9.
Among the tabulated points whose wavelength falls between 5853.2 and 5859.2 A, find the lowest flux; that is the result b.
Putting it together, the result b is 14.7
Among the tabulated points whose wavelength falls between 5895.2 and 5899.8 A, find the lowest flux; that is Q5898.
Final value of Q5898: 12.5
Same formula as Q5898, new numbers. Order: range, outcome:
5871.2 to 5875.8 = 16.1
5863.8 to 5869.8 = 15.4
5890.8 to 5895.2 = 11.5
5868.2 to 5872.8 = 15.6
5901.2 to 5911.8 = 14.9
